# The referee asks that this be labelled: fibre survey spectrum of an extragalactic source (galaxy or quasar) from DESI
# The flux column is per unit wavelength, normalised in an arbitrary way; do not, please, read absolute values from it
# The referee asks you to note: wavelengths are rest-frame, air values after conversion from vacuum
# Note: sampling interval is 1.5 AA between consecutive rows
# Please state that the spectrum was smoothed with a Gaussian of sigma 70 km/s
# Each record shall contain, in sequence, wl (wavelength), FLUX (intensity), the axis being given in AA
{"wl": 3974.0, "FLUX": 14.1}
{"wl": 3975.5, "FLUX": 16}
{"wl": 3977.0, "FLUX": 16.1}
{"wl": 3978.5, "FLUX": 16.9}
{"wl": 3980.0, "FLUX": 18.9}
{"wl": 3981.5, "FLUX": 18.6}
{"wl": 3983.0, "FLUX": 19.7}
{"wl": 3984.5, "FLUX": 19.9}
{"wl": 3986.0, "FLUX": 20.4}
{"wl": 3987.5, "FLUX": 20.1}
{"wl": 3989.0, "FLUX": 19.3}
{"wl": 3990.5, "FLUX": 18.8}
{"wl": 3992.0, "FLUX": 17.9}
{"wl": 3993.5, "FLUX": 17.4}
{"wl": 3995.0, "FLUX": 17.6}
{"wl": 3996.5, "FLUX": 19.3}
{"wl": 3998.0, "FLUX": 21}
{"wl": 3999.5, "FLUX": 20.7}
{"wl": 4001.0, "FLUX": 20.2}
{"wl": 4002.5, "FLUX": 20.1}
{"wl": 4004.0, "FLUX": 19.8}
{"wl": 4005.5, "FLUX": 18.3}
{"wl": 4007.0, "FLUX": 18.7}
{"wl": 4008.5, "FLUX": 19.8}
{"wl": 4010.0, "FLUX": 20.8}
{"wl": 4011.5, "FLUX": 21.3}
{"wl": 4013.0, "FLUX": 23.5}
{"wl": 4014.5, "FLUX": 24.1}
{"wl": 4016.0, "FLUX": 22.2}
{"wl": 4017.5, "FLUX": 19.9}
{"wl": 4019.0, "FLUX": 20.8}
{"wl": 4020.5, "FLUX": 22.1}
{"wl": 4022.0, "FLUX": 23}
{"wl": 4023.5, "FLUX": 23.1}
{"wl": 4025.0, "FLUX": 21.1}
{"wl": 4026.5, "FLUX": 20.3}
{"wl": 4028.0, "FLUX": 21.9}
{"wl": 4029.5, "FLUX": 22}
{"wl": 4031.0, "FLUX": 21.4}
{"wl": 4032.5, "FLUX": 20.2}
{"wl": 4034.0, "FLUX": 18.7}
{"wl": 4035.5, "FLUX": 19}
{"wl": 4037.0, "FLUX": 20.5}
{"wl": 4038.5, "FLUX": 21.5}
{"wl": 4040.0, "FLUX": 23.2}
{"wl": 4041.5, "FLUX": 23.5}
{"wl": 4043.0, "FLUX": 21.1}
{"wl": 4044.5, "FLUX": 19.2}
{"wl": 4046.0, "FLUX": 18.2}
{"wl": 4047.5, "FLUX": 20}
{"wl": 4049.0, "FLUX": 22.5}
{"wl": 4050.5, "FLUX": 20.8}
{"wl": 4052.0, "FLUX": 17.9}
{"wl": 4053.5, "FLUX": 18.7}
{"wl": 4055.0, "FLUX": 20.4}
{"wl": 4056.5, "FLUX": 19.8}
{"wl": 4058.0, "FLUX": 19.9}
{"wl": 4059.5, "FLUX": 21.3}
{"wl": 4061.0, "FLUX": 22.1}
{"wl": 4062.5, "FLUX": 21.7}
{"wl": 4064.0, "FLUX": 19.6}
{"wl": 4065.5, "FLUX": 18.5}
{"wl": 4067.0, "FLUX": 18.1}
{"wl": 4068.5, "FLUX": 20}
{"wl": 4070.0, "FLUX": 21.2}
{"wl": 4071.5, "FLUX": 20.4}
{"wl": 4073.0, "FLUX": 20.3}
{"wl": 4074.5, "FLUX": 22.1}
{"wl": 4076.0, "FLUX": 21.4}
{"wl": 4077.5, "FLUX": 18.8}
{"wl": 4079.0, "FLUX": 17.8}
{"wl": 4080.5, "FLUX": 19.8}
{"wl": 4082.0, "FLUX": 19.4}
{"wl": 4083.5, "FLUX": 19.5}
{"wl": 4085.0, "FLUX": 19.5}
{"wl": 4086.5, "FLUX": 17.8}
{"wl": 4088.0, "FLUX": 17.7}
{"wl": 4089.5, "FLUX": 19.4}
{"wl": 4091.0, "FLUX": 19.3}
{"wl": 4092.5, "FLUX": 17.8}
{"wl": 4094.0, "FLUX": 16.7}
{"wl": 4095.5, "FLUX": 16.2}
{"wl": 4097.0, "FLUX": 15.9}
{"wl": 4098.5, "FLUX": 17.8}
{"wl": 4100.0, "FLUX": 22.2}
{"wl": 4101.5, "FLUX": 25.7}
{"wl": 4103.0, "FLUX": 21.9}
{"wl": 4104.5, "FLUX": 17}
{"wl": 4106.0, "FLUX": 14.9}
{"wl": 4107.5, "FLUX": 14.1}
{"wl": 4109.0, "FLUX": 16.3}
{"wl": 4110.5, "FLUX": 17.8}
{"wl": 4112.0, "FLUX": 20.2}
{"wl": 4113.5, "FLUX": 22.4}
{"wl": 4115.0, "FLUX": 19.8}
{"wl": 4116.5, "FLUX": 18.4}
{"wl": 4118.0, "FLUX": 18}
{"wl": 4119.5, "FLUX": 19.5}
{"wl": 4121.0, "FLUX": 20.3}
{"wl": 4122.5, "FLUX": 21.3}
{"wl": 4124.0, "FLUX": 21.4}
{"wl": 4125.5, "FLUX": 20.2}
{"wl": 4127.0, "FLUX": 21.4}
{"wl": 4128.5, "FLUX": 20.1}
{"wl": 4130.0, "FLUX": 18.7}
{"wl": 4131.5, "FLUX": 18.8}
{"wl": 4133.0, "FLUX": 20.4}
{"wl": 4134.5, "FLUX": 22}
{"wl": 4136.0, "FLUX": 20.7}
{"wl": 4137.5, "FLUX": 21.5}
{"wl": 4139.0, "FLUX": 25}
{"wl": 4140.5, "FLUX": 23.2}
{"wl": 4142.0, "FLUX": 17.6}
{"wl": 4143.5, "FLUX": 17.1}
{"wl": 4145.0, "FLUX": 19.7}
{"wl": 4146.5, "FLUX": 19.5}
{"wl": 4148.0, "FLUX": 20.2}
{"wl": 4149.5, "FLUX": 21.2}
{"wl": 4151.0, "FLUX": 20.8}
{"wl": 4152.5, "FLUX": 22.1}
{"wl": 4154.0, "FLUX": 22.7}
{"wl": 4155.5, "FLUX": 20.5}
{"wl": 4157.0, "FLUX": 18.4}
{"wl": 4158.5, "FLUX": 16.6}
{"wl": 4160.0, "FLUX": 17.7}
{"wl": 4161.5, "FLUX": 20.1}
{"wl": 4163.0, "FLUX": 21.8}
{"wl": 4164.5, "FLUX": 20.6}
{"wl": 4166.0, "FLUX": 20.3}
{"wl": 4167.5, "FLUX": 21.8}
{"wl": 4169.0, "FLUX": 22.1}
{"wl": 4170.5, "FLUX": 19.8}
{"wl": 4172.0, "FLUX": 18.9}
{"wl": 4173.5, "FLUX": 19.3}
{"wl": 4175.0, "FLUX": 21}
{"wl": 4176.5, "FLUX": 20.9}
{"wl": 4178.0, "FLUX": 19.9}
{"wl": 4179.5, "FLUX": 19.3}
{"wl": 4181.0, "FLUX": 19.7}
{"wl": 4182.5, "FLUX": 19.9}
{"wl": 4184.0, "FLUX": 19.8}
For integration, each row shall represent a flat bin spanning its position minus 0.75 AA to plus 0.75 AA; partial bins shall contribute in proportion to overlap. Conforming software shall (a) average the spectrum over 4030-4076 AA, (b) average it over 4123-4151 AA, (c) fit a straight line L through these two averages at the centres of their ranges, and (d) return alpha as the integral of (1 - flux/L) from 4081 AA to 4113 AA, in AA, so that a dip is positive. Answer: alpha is 3.1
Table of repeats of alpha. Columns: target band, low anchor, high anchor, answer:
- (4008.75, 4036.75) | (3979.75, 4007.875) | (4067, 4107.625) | -3.08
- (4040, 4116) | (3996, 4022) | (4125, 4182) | 3.90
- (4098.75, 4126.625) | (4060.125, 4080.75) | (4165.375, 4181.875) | 0.94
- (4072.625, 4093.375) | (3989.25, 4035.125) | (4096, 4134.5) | 0.48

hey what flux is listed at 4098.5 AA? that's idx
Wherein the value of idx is 17.8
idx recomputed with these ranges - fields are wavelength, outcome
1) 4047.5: 20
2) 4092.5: 17.8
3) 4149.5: 21.2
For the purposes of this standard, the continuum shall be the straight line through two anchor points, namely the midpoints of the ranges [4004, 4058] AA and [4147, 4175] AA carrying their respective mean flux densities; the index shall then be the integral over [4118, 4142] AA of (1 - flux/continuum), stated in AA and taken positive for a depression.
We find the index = -0.42 AA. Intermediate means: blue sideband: 20.8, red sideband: 20.3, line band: 20.8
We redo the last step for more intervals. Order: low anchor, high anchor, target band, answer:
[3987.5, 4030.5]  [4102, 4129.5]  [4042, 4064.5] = -0.3 AA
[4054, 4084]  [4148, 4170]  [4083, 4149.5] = 2.8 AA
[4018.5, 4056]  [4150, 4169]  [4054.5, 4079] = 0.5 AA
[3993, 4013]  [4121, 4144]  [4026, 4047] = -0.8 AA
